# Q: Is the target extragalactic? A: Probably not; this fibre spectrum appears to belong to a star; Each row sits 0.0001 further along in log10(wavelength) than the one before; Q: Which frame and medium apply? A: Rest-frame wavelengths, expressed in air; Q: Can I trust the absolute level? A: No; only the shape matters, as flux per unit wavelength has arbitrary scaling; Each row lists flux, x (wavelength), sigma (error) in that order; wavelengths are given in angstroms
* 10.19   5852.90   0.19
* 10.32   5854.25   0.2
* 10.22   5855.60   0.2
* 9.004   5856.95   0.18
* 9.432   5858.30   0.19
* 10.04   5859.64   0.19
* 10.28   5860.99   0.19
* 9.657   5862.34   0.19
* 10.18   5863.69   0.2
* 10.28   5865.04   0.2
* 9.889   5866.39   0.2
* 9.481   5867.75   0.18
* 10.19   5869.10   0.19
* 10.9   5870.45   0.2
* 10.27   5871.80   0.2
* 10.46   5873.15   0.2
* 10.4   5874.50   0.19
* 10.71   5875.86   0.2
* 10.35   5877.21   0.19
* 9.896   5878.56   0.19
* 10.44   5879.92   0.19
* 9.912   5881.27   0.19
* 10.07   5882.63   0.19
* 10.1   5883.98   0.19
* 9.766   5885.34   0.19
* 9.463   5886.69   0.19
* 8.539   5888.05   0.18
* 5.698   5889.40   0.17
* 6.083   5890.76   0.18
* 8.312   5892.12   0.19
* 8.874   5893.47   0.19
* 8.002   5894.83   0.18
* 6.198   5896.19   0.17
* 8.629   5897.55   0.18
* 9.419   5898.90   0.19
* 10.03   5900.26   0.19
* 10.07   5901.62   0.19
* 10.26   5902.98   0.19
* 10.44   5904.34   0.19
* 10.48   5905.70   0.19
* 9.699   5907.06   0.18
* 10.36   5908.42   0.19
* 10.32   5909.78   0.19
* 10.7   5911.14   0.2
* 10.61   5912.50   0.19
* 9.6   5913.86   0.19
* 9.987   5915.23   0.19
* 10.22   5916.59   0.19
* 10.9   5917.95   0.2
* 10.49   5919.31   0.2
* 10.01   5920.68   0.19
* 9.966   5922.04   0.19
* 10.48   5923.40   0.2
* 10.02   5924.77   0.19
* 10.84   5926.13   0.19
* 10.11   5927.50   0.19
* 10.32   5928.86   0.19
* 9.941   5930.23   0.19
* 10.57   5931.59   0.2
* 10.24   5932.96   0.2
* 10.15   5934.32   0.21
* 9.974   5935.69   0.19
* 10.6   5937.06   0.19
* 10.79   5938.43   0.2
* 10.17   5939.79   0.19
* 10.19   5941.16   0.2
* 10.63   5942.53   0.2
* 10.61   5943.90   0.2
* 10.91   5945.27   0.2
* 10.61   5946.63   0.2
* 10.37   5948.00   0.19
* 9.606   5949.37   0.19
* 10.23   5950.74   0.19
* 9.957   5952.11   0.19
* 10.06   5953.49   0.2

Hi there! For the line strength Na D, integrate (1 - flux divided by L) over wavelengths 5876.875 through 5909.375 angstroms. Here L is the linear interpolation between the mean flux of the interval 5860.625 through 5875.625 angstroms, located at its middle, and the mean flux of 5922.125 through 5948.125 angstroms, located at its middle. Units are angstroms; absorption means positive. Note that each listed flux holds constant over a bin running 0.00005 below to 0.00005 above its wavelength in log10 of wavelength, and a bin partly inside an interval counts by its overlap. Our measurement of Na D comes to 3.3 angstroms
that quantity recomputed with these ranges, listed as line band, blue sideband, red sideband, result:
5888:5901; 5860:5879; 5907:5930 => 2.9 angstroms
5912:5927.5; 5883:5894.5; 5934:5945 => -1.0 angstroms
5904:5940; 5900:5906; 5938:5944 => 0.2 angstroms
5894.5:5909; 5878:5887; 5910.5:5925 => 1.0 angstroms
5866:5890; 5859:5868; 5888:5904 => -1.4 angstroms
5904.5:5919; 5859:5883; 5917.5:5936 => -0.1 angstroms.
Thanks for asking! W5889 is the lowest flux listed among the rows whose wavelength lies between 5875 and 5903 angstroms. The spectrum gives 5.698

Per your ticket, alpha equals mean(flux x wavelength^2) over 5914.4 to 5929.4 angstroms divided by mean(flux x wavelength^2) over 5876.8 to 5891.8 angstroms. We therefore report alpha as 1.1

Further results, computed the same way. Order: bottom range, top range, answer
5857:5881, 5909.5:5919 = 1.04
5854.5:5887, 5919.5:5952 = 1.05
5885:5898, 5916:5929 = 1.32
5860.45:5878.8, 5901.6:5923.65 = 1.02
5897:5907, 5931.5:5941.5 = 1.05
